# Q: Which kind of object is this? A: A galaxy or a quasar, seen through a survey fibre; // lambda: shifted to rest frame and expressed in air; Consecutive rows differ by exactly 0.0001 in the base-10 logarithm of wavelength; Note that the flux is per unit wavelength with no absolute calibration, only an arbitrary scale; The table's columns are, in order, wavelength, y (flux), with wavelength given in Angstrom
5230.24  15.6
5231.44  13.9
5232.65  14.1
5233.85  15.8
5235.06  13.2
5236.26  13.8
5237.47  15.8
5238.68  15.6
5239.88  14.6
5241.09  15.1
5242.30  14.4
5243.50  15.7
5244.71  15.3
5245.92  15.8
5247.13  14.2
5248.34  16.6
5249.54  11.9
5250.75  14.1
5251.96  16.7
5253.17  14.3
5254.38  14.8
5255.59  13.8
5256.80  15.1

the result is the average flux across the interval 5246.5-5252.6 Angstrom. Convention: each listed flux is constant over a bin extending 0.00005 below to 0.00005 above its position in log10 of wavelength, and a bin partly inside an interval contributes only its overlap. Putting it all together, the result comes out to 14.7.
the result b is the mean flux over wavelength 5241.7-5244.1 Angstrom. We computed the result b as 15.1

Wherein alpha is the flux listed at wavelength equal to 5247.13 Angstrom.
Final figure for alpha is 14.2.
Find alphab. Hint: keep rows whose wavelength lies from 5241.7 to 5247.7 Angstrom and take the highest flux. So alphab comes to 15.8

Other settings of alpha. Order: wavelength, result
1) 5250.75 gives 14.1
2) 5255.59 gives 13.8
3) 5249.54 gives 11.9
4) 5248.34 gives 16.6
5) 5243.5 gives 15.7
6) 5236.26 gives 13.8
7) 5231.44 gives 13.9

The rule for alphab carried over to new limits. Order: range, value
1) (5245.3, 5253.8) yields 16.7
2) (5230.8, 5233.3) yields 14.1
